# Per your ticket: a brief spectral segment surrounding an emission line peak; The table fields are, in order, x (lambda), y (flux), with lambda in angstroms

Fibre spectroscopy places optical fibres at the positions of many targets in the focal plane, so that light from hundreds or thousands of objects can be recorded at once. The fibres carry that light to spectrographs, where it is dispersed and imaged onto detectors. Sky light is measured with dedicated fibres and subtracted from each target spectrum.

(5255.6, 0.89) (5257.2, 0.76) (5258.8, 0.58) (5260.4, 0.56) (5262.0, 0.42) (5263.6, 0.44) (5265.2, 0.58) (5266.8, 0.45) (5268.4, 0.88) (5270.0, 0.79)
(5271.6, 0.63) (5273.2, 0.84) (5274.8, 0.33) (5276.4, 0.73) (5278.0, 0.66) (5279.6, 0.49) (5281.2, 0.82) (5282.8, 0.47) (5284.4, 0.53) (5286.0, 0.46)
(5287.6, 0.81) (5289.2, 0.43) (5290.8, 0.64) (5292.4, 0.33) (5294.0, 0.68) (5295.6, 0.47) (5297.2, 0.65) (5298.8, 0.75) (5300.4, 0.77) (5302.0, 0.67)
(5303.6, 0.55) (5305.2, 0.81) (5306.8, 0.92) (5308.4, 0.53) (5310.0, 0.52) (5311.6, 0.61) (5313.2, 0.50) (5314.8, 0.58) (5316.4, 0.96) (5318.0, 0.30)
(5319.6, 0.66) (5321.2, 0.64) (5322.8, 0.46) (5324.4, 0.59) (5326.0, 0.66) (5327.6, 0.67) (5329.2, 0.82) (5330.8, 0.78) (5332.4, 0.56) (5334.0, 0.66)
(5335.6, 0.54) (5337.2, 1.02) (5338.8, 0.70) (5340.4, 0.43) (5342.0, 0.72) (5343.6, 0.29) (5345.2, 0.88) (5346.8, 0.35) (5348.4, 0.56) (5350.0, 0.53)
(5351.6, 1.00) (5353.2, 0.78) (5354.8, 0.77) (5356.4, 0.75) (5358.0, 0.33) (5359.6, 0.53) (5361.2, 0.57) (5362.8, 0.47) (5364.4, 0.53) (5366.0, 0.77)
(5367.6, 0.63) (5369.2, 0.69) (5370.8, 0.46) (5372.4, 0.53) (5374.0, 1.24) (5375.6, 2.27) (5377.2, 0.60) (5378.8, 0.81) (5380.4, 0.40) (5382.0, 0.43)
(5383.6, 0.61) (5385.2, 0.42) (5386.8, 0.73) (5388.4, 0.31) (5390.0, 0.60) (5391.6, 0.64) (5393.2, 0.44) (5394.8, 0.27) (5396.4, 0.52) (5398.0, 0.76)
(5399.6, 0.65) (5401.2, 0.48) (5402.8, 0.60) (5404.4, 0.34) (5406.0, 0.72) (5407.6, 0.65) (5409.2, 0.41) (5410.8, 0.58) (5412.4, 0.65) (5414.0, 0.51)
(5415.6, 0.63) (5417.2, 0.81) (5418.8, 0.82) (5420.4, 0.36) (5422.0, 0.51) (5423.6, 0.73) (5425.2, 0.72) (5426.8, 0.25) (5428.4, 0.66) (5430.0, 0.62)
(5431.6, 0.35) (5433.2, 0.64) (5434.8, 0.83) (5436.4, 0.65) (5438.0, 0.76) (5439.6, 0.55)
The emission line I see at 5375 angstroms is H-beta 4861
